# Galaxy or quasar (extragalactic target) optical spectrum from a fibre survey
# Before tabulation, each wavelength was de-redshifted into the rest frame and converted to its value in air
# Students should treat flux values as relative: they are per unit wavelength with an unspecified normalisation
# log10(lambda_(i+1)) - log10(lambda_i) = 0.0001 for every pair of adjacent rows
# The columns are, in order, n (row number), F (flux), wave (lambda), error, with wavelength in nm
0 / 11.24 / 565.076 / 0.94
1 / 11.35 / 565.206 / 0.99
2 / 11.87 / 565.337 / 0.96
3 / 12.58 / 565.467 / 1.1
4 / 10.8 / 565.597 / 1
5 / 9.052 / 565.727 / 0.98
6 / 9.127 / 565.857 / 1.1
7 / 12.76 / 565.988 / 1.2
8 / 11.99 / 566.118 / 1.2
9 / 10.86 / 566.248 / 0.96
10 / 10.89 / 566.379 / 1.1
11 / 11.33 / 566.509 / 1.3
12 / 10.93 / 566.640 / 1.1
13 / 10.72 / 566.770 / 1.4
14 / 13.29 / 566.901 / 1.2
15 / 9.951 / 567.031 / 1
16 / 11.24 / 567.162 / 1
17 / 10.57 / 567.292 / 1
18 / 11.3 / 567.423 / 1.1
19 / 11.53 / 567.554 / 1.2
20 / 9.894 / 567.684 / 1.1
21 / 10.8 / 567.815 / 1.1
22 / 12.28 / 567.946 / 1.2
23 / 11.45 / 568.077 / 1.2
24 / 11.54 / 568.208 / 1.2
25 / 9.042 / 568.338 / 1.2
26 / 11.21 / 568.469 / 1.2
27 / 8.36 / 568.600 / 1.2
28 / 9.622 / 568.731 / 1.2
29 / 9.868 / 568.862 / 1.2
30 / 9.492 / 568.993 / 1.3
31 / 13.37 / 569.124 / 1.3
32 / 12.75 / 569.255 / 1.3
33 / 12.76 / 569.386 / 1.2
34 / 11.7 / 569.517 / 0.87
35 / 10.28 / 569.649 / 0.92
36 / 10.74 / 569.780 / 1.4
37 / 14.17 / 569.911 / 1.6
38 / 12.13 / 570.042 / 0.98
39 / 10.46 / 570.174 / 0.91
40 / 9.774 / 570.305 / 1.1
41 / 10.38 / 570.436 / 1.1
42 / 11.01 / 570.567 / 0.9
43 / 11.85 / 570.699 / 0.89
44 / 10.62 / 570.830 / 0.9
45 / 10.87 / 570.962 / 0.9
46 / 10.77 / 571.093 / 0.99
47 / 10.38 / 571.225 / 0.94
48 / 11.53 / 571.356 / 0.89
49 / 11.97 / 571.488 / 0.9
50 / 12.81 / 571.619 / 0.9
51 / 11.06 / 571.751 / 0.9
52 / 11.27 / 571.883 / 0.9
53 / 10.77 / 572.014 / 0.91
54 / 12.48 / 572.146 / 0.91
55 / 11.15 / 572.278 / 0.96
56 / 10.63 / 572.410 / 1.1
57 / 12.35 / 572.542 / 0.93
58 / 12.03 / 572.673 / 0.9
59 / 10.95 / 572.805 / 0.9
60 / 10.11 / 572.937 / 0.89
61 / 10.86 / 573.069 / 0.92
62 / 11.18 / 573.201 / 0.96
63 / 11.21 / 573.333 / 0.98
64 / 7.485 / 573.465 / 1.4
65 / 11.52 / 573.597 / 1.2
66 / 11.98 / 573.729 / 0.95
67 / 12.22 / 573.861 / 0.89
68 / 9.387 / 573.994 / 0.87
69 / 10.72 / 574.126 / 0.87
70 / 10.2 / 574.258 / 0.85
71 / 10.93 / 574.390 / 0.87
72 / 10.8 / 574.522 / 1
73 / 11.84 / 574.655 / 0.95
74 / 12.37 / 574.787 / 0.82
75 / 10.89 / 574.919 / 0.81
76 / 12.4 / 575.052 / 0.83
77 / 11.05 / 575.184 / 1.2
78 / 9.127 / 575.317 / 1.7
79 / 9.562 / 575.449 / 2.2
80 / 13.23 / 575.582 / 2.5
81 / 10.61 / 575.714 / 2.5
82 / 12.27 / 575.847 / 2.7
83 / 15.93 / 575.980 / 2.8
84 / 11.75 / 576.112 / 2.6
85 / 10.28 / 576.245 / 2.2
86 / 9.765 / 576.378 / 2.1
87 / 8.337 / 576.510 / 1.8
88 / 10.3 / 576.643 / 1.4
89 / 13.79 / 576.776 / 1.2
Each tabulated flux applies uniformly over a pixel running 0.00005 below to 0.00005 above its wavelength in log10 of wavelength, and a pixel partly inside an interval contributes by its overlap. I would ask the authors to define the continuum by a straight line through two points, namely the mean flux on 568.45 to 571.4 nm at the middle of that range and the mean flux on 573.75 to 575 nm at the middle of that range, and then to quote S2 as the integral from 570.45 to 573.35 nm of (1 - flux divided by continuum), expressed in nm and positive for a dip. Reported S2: -0.050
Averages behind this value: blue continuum 11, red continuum 11.1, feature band 11.3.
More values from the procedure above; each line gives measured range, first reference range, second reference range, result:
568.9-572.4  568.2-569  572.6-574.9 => -0.39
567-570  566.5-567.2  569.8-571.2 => 0.04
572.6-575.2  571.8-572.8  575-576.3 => 0.12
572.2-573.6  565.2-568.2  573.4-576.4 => 0.04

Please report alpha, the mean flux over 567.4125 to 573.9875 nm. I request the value 11.1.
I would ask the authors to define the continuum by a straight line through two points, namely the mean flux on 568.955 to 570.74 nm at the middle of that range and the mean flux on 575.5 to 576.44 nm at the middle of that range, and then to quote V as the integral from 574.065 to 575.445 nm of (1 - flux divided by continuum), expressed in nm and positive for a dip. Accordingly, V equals 0.103 nm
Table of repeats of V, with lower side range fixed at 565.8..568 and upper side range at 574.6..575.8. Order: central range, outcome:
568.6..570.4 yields 0.00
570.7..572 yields -0.01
